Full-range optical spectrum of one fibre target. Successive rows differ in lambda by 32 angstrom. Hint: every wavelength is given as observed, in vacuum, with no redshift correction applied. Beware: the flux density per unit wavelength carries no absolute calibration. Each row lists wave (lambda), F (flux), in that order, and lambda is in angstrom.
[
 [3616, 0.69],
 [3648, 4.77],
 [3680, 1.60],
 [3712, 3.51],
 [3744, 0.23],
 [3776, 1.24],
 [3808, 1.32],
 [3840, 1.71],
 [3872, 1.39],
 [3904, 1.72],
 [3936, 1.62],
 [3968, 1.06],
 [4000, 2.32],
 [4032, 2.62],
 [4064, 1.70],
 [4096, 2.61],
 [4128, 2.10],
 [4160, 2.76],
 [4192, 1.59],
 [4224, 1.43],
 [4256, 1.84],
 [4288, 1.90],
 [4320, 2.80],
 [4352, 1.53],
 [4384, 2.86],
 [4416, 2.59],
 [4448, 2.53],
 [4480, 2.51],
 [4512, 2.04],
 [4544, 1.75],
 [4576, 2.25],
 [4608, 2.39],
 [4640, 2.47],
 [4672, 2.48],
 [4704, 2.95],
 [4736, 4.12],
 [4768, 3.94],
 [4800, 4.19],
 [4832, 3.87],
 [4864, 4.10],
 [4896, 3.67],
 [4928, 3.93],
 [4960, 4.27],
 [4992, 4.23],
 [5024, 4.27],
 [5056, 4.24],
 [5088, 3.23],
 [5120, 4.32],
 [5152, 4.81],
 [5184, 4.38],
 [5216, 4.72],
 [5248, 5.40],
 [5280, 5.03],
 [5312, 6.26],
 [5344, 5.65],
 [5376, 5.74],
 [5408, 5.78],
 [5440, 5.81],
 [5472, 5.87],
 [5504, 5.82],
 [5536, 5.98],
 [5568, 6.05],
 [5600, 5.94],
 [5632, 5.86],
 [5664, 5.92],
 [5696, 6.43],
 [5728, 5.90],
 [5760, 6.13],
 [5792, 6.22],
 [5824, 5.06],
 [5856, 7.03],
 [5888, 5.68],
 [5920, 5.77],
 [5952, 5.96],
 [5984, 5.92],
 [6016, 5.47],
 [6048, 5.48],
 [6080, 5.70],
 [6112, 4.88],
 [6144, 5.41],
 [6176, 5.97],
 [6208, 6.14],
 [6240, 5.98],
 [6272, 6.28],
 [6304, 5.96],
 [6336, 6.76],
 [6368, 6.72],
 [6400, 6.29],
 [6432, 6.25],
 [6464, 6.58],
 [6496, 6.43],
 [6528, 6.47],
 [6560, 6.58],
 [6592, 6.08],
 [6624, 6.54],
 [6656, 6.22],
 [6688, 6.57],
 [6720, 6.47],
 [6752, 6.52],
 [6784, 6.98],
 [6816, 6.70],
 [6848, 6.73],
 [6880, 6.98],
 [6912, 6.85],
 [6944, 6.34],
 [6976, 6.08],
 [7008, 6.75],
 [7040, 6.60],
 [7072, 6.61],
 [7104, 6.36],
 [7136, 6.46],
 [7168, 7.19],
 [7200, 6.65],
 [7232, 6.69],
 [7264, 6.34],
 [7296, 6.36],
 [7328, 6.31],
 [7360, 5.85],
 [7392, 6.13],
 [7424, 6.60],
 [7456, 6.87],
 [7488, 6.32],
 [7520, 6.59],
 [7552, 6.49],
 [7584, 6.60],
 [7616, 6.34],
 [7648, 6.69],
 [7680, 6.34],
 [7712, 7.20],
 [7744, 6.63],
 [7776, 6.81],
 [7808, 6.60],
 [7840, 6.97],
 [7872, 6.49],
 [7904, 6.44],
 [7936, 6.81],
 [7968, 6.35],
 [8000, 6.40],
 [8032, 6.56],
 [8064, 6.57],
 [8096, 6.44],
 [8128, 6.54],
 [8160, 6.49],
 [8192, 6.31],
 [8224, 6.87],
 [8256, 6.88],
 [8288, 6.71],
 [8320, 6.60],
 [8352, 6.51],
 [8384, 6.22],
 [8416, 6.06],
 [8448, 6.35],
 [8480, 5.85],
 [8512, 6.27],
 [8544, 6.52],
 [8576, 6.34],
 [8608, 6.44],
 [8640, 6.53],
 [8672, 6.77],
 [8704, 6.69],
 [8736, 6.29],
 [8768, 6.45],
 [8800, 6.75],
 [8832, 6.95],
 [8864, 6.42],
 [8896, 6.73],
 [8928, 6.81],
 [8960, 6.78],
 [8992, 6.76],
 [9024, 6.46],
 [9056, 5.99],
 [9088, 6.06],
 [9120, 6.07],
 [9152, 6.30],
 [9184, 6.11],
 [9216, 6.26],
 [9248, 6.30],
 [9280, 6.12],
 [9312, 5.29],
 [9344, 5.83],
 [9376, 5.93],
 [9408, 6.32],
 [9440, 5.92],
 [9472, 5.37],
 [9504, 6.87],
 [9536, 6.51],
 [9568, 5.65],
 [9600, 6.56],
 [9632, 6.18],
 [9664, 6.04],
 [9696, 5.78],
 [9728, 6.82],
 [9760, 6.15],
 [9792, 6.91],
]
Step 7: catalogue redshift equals 0.18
